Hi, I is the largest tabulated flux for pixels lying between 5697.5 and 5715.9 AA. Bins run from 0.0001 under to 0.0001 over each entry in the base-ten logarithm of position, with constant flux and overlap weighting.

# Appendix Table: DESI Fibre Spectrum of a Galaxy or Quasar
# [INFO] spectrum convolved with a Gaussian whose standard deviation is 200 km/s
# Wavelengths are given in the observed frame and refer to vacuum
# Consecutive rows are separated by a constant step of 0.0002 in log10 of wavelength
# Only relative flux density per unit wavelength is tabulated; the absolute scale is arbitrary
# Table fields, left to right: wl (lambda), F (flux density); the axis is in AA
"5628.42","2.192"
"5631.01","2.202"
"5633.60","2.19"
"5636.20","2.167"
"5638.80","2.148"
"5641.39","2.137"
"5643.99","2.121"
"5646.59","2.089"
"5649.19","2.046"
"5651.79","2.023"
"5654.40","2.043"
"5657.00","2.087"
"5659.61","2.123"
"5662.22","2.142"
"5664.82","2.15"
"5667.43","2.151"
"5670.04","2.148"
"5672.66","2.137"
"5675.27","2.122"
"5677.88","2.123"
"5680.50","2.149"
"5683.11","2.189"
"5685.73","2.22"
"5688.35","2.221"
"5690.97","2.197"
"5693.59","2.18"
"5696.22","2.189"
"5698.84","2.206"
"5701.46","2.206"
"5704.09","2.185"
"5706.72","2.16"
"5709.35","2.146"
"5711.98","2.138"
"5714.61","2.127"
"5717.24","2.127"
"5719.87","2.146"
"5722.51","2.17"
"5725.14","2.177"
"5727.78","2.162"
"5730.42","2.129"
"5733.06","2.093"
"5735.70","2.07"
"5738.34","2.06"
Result 2.206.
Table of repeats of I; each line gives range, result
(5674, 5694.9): 2.221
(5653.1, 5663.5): 2.142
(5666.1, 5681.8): 2.151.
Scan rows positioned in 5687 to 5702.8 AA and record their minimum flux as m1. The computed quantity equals 2.18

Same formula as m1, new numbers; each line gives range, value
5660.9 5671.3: 2.142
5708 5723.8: 2.127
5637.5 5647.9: 2.089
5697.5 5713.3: 2.138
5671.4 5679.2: 2.122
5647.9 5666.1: 2.023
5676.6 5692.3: 2.123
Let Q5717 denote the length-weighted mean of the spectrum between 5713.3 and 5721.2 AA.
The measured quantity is 2.13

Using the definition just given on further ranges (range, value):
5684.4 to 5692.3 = 2.21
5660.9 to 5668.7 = 2.15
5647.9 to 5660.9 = 2.06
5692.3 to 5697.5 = 2.18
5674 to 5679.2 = 2.12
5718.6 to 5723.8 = 2.16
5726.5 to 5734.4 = 2.13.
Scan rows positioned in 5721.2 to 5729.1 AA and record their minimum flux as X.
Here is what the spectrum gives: 2.162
